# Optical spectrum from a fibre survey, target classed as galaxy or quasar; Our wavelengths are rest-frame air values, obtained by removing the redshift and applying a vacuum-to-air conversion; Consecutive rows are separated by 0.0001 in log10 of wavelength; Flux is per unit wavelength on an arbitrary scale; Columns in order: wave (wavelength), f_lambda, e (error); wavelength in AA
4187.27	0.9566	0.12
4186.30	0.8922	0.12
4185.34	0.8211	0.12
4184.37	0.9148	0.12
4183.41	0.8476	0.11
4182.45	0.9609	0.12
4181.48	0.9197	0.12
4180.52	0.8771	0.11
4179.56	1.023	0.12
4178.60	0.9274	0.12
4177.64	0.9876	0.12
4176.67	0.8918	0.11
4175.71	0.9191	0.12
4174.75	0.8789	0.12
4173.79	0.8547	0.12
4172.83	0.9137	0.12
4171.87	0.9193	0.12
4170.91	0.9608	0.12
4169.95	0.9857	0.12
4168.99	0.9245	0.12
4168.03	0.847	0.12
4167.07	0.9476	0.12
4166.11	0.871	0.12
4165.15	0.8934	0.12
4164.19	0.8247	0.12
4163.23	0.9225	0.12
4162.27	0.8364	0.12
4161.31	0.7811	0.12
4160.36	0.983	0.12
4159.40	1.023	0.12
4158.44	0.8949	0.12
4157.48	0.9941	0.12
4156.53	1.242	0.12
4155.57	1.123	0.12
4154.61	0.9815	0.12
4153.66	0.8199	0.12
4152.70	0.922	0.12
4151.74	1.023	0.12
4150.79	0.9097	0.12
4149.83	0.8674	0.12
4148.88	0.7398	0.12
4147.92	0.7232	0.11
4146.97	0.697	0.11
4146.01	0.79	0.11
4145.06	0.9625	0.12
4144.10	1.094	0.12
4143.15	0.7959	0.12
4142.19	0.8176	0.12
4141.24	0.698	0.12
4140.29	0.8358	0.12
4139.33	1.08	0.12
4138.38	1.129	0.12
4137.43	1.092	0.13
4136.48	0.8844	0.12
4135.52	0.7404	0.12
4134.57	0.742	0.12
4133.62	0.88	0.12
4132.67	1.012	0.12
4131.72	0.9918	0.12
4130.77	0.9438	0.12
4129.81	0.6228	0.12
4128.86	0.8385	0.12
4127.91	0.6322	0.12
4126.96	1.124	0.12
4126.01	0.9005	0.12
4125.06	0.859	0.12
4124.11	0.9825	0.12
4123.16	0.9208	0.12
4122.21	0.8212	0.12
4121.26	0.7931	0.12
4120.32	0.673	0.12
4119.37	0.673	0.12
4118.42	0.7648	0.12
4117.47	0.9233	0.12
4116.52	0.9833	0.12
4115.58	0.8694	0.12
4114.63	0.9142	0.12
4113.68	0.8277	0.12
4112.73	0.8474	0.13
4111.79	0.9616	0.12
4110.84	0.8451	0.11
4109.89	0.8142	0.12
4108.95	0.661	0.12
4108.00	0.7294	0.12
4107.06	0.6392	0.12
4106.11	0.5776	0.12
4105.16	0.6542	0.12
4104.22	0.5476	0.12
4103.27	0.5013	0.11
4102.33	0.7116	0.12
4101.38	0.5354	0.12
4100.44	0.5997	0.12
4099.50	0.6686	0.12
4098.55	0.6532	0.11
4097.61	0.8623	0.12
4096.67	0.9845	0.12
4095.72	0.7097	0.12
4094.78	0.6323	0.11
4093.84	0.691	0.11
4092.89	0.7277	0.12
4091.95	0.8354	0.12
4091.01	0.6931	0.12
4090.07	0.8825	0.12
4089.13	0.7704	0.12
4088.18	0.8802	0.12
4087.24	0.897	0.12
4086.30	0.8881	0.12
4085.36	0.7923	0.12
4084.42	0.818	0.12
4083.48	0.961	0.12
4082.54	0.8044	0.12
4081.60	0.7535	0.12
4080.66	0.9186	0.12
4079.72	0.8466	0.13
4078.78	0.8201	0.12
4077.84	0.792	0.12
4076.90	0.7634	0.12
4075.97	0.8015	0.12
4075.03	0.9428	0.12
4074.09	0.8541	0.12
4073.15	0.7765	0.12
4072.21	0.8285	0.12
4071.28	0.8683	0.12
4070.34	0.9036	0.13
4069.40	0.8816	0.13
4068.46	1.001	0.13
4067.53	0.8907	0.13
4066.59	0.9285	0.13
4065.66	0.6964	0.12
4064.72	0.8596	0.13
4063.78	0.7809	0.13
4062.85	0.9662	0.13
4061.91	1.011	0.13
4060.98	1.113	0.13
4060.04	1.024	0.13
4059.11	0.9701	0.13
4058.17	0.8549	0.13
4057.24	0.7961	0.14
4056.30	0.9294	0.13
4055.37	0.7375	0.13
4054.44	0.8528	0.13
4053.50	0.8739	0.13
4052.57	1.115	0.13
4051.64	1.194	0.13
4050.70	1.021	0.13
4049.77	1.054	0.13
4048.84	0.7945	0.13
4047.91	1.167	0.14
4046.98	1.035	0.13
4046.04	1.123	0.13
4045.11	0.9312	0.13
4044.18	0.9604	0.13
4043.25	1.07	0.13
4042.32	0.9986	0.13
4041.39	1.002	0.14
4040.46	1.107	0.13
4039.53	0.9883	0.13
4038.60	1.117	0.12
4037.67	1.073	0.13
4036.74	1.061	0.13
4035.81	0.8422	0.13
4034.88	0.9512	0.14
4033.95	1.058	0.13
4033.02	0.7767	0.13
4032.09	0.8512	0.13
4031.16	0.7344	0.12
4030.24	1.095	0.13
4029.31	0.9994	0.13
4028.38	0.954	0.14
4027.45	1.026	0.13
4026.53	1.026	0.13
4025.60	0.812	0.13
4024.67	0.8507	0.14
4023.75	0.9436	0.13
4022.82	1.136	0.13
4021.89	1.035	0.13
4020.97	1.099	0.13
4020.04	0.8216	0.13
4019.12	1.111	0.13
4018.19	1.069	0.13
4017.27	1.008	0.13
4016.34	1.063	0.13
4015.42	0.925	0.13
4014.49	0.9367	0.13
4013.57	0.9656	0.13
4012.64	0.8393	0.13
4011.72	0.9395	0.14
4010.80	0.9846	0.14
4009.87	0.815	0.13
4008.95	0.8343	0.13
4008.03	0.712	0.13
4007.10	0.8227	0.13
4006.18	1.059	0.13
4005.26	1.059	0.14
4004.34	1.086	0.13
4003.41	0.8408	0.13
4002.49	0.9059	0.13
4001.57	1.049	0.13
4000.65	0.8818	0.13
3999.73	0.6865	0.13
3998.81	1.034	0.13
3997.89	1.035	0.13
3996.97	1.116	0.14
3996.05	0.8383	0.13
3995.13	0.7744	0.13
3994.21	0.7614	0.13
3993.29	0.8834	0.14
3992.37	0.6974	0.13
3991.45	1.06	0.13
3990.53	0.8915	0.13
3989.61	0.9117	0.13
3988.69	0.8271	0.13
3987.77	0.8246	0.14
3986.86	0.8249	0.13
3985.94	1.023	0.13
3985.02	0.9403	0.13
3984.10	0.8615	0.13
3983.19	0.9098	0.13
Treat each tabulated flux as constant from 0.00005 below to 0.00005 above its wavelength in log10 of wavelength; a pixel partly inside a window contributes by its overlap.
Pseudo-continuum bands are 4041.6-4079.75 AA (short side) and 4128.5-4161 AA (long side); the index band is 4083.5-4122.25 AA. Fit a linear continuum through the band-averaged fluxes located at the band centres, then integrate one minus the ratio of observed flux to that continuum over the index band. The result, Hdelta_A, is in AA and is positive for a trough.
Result 6.44 AA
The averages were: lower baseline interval 0.924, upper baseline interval 0.908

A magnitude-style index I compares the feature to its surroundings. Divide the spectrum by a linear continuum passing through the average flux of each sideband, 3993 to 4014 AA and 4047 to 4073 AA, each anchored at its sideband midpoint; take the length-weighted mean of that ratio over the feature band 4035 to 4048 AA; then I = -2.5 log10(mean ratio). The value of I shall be -0.12 mag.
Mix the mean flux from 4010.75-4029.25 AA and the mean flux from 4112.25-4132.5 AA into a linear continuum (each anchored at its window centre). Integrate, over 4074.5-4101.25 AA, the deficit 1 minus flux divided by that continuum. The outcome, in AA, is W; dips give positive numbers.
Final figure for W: 3.0 AA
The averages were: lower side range 0.978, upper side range 0.855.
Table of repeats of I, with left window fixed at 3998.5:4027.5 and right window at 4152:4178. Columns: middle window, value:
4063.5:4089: 0.11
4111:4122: 0.12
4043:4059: -0.03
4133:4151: 0.08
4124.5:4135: 0.08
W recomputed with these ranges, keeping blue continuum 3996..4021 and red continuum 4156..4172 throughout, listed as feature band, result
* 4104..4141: 3.80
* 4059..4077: 0.91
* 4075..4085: 1.14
